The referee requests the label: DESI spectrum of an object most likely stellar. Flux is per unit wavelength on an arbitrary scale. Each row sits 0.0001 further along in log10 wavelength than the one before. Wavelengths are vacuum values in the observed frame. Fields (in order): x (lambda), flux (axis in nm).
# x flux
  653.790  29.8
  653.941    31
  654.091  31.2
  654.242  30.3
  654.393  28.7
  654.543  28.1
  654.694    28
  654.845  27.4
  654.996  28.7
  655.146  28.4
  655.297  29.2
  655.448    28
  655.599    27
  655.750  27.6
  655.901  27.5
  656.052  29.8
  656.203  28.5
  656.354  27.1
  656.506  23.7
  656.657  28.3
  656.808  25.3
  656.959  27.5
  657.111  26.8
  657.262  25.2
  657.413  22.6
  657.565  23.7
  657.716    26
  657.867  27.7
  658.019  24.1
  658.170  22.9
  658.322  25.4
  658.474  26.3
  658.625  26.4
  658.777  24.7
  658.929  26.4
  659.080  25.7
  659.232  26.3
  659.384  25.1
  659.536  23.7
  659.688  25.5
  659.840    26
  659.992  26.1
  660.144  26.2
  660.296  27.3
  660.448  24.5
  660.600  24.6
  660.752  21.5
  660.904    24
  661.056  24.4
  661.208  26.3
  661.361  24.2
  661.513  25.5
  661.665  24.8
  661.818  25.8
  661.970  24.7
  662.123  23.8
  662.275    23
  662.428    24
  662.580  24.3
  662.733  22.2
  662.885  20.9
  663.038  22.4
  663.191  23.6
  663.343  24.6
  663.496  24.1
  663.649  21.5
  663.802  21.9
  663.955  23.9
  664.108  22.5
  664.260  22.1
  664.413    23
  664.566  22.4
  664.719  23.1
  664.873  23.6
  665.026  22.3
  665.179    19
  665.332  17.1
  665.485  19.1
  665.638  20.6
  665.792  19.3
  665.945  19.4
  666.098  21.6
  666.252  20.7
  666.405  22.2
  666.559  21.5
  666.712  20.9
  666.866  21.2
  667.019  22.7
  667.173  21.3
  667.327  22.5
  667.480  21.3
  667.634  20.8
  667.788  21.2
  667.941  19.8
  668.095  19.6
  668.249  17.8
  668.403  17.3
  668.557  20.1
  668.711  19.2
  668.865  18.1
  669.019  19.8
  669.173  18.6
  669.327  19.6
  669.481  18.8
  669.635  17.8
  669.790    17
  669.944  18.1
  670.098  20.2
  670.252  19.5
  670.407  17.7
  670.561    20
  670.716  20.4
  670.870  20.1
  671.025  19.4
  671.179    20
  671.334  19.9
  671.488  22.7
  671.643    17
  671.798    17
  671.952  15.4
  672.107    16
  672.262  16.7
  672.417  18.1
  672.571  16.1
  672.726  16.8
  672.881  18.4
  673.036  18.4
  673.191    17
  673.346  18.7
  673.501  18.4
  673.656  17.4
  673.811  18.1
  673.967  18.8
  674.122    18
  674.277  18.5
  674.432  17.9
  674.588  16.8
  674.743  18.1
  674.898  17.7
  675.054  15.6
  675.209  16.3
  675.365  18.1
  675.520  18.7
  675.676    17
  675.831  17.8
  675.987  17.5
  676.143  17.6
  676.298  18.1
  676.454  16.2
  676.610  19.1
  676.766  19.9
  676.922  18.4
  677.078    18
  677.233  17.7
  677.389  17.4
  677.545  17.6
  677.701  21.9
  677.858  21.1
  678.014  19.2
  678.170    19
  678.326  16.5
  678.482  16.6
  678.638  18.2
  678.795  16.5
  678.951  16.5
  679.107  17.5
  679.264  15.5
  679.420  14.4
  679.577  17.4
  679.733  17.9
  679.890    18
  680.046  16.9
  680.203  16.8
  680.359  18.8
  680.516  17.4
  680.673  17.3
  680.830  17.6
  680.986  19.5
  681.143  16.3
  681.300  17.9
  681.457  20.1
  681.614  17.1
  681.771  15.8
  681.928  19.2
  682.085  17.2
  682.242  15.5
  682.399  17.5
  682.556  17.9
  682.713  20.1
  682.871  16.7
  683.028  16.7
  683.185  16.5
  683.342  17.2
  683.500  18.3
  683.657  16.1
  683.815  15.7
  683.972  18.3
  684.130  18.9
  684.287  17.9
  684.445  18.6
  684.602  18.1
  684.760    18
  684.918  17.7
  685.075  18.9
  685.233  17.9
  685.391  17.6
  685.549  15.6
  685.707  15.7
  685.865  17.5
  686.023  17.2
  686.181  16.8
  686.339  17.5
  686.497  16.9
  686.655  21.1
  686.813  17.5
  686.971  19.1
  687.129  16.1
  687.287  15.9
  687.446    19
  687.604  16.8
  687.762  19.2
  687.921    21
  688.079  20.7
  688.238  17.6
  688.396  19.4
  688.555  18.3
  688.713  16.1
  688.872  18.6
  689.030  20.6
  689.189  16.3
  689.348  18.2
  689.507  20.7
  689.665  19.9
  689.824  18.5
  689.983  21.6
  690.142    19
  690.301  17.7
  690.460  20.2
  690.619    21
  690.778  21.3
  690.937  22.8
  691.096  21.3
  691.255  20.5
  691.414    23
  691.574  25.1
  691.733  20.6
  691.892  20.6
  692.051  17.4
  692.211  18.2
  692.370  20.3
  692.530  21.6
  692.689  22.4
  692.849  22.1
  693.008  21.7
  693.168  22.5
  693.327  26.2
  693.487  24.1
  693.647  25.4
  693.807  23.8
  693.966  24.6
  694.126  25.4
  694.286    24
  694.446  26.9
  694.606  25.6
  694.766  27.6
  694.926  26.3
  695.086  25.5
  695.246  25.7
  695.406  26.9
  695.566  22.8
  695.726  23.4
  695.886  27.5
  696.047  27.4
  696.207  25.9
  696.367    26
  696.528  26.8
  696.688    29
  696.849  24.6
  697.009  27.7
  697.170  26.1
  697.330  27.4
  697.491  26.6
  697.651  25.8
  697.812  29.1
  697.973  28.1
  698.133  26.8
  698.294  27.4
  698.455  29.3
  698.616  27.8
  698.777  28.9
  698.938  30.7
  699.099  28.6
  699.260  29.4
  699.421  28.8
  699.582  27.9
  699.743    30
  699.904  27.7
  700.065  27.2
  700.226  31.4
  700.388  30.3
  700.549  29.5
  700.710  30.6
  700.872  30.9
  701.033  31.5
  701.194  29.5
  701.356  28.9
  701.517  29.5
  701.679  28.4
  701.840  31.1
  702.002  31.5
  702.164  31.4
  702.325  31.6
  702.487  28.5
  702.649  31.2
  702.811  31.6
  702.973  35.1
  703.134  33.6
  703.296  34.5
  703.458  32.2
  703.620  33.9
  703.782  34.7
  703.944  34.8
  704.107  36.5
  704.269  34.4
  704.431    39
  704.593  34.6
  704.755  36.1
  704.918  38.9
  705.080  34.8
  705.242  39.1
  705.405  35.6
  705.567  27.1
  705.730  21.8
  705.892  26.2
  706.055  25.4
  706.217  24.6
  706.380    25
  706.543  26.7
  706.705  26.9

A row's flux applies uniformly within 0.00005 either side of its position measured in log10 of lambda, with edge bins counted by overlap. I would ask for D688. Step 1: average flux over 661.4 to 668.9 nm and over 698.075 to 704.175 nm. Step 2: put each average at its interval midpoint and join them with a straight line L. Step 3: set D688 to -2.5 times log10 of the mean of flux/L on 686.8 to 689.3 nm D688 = 0.44 mag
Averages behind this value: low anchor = 21.7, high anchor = 30.6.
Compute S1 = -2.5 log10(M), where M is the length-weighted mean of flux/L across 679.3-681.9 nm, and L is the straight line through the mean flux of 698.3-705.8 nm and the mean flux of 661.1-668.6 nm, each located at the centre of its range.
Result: 0.43 mag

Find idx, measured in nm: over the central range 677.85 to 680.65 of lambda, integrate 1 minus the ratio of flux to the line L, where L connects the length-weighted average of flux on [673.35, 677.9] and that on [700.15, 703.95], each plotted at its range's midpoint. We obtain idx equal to 0.35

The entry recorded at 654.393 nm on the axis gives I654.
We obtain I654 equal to 28.7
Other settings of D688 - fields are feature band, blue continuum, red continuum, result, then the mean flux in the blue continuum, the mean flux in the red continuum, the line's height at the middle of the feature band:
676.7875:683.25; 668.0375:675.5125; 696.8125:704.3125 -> 0.22 mag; 18.3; 30.1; 21.7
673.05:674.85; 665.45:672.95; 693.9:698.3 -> 0.15 mag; 19.4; 26.3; 20.6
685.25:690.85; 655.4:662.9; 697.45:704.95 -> 0.50 mag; 25.4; 31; 29.2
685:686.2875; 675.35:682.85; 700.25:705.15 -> 0.27 mag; 17.8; 32.6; 21.9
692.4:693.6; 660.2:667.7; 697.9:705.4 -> 0.28 mag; 22.6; 31.5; 29.5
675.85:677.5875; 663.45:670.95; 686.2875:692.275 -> 0.12 mag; 20.4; 19.4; 20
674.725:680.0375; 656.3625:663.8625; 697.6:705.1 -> 0.47 mag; 24.7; 31.1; 27.4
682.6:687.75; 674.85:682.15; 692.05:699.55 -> 0.18 mag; 17.7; 25.8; 20.8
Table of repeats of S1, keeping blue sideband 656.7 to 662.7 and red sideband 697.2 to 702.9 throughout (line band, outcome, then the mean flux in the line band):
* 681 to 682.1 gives 0.47 mag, 17.8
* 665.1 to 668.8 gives 0.26 mag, 20.3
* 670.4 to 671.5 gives 0.29 mag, 20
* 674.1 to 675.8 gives 0.46 mag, 17.5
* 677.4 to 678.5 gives 0.39 mag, 18.9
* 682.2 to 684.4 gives 0.50 mag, 17.4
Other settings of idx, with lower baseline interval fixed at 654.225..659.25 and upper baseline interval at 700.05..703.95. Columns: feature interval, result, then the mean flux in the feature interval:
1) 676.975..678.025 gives 0.36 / 19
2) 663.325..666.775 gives 0.75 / 21.5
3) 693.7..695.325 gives 0.27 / 25.5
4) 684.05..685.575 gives 0.60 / 18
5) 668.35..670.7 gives 0.77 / 18.8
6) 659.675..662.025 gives 0.18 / 25.1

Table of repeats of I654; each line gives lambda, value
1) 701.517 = 29.5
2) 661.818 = 25.8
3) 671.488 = 22.7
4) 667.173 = 21.3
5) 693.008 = 21.7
